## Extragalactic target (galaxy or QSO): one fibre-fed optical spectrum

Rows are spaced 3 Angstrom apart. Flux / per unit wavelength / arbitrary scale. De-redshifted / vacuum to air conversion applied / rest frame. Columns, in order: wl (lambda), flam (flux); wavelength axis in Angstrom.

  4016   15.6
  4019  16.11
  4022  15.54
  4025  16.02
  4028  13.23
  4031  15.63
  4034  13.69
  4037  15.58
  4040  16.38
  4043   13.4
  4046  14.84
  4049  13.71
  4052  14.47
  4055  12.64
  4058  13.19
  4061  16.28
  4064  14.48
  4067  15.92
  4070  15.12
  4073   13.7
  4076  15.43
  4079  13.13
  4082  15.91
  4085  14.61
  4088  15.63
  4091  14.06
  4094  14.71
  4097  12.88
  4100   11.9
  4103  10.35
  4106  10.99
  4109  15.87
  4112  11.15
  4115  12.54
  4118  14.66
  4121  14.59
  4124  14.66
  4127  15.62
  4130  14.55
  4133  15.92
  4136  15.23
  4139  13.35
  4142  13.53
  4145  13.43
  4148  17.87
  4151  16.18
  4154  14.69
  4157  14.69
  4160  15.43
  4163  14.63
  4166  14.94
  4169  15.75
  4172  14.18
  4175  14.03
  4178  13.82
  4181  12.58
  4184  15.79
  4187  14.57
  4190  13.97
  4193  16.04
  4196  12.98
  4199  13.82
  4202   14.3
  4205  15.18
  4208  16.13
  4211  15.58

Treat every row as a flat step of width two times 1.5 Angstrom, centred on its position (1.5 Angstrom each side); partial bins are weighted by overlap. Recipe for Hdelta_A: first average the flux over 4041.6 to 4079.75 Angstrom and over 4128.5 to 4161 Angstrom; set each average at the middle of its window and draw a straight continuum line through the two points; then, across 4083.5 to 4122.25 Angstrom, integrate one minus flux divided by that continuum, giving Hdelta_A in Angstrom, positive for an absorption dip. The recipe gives 3.42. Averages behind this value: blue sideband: 14.4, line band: 13.4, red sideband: 15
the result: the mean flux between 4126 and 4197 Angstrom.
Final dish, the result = 14.7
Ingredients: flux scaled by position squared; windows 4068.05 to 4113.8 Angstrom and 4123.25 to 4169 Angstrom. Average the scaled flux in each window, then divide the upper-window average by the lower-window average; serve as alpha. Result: 1.1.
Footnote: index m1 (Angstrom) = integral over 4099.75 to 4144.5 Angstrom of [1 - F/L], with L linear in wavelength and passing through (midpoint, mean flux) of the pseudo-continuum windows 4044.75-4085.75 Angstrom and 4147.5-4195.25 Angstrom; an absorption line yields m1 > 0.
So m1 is 3.0 Angstrom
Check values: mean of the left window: 14.5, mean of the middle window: 13.7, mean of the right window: 14.9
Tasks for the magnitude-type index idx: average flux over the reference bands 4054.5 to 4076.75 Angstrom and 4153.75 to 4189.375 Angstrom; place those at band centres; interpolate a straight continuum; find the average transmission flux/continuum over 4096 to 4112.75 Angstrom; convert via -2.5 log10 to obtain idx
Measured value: 0.20 mag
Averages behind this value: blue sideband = 14.7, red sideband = 14.6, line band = 12.2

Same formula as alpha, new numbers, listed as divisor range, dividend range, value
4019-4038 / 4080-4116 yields 0.92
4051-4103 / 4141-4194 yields 1.08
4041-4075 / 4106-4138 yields 1.03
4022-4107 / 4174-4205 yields 1.06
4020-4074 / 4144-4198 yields 1.07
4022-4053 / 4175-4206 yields 1.04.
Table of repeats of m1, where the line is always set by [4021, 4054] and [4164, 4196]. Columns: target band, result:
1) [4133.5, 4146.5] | 0.46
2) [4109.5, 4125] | 1.02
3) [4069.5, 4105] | 1.86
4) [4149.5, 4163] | -0.60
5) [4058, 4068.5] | -0.38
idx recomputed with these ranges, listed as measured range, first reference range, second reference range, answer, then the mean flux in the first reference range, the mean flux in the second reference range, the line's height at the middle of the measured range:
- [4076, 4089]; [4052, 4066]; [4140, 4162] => -0.03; 14.2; 15.1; 14.5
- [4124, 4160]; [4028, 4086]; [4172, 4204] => -0.05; 14.6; 14.2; 14.3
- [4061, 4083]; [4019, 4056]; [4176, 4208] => -0.02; 14.7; 14.4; 14.6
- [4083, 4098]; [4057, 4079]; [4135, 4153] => 0.03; 14.8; 14.9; 14.8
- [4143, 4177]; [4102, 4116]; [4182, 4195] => -0.08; 12.2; 14.9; 14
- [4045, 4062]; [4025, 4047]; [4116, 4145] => 0.05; 14.8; 14.6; 14.7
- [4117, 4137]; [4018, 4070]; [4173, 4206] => -0.04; 14.8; 14.3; 14.5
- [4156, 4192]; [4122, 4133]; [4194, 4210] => 0.01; 15.1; 14.6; 14.8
